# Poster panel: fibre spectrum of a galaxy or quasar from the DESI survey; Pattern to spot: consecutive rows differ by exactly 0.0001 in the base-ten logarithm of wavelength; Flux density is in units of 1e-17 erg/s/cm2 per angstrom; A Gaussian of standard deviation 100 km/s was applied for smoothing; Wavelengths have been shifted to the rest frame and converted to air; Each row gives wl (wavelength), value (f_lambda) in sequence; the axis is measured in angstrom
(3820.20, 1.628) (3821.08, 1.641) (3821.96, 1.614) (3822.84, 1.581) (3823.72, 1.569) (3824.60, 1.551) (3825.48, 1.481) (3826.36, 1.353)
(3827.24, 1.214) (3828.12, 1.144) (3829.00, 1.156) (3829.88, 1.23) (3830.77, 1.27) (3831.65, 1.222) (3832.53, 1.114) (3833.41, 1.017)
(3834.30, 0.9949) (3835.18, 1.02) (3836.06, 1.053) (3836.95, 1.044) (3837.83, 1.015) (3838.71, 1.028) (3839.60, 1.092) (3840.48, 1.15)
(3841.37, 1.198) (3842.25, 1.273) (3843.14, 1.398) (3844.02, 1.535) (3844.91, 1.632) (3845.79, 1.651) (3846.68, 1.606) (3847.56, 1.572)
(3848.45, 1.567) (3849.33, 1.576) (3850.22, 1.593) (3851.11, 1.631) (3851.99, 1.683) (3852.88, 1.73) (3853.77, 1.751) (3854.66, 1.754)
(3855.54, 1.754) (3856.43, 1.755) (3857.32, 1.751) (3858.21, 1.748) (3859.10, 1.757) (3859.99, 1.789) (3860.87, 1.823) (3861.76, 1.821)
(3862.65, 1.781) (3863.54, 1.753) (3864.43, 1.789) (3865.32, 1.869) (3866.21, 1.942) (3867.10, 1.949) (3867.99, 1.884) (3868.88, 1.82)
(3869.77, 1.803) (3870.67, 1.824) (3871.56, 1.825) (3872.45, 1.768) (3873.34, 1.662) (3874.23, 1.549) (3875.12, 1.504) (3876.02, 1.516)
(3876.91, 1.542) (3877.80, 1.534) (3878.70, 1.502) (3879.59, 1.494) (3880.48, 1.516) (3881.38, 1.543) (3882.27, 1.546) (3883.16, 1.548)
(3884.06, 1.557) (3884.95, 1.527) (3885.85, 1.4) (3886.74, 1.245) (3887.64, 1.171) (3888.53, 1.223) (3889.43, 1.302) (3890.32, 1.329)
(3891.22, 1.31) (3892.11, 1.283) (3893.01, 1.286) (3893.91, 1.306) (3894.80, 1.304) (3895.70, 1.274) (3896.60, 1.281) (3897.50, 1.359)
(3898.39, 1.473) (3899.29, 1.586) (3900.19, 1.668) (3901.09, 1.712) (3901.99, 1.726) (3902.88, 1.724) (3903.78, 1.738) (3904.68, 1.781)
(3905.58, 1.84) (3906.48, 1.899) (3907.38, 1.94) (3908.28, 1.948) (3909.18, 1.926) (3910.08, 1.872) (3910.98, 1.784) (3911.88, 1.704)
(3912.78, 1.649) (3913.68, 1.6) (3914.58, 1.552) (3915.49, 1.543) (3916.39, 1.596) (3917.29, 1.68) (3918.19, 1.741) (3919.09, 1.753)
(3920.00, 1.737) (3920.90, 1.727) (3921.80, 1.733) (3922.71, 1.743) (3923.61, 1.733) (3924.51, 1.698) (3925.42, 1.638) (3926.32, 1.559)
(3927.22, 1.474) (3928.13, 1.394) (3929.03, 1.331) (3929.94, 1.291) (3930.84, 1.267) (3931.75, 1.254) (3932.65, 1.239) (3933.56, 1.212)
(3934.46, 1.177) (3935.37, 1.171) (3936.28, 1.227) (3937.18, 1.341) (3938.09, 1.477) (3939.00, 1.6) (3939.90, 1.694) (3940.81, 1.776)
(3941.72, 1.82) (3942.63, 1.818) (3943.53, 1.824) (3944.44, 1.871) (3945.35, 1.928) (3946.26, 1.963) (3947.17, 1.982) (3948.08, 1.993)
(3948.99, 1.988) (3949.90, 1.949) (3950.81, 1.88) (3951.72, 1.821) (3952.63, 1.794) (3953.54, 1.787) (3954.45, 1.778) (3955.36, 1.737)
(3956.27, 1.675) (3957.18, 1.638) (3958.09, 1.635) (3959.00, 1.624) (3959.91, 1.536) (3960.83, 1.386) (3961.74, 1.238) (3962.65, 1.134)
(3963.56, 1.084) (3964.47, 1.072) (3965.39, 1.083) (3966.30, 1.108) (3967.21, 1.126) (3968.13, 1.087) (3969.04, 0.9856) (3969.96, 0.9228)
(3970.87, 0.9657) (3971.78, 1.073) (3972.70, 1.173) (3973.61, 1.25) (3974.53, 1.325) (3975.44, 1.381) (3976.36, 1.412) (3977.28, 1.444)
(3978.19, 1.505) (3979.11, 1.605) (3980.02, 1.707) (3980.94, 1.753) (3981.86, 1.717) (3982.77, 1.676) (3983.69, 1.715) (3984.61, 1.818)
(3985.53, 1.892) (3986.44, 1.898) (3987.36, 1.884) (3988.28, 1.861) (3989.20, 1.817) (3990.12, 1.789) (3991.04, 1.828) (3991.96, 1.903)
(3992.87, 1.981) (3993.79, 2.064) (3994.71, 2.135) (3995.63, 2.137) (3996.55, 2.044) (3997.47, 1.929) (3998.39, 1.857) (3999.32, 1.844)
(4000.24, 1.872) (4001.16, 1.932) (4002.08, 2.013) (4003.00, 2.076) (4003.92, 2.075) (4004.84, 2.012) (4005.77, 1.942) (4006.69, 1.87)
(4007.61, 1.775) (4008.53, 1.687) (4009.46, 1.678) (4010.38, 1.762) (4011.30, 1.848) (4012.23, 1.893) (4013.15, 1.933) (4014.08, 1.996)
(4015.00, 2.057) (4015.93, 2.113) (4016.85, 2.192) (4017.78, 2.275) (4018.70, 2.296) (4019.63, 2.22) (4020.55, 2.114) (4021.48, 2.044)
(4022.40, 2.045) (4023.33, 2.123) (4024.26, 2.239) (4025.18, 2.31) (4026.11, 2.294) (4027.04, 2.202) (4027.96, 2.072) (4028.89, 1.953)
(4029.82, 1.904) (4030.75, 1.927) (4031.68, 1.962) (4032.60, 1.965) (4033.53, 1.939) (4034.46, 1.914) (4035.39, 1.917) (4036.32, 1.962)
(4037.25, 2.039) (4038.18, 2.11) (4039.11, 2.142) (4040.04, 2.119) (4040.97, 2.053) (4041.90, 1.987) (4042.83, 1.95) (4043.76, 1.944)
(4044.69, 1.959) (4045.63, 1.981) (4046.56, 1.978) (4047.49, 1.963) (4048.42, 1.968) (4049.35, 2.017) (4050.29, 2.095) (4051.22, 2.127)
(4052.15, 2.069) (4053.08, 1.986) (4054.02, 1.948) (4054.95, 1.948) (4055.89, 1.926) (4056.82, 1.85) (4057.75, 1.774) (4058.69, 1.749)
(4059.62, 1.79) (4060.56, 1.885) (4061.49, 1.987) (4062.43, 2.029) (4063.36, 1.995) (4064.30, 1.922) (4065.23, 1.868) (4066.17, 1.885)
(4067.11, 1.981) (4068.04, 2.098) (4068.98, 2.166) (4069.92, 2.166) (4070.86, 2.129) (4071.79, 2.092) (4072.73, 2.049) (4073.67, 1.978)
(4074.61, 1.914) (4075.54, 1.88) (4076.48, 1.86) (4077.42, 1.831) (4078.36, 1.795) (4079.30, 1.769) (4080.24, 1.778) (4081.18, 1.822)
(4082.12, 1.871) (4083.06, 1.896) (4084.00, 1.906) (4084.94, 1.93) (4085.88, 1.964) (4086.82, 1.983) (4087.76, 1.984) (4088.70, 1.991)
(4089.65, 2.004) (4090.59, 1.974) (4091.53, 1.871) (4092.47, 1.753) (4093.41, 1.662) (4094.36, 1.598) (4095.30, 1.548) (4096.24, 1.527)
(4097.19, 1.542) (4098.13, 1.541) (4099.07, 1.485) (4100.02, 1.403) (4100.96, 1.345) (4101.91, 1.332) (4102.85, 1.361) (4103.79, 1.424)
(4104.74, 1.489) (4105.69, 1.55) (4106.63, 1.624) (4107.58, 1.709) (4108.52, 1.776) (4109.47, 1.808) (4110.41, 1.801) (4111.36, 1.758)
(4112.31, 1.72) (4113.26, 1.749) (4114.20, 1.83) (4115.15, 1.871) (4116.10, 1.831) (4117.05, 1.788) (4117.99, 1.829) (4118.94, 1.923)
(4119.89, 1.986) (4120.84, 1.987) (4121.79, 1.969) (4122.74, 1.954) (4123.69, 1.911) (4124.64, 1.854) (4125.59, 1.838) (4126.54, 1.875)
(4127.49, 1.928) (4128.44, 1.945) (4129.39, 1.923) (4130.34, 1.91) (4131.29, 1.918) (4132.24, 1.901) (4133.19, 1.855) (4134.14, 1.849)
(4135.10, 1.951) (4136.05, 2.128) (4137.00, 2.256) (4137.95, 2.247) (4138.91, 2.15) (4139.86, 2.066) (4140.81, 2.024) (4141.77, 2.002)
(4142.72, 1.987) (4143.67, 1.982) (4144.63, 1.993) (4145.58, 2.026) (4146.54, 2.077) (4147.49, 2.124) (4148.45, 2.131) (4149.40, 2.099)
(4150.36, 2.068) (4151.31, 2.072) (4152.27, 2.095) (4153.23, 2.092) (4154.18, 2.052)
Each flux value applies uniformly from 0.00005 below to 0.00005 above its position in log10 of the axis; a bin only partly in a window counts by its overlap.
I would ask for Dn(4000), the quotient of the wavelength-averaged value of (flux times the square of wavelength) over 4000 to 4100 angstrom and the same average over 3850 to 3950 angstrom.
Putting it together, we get 1.3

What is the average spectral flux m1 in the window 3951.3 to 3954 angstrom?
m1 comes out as 1.8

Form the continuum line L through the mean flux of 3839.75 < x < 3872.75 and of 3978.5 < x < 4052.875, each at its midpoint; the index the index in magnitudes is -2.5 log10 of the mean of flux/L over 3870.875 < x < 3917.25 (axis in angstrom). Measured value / 0.13 mag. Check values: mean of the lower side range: 1.68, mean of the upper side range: 1.97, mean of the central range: 1.56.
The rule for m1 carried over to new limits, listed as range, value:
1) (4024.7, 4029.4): 2.17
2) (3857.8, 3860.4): 1.76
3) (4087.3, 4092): 1.96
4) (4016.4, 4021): 2.22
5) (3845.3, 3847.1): 1.63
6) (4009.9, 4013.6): 1.86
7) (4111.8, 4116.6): 1.8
